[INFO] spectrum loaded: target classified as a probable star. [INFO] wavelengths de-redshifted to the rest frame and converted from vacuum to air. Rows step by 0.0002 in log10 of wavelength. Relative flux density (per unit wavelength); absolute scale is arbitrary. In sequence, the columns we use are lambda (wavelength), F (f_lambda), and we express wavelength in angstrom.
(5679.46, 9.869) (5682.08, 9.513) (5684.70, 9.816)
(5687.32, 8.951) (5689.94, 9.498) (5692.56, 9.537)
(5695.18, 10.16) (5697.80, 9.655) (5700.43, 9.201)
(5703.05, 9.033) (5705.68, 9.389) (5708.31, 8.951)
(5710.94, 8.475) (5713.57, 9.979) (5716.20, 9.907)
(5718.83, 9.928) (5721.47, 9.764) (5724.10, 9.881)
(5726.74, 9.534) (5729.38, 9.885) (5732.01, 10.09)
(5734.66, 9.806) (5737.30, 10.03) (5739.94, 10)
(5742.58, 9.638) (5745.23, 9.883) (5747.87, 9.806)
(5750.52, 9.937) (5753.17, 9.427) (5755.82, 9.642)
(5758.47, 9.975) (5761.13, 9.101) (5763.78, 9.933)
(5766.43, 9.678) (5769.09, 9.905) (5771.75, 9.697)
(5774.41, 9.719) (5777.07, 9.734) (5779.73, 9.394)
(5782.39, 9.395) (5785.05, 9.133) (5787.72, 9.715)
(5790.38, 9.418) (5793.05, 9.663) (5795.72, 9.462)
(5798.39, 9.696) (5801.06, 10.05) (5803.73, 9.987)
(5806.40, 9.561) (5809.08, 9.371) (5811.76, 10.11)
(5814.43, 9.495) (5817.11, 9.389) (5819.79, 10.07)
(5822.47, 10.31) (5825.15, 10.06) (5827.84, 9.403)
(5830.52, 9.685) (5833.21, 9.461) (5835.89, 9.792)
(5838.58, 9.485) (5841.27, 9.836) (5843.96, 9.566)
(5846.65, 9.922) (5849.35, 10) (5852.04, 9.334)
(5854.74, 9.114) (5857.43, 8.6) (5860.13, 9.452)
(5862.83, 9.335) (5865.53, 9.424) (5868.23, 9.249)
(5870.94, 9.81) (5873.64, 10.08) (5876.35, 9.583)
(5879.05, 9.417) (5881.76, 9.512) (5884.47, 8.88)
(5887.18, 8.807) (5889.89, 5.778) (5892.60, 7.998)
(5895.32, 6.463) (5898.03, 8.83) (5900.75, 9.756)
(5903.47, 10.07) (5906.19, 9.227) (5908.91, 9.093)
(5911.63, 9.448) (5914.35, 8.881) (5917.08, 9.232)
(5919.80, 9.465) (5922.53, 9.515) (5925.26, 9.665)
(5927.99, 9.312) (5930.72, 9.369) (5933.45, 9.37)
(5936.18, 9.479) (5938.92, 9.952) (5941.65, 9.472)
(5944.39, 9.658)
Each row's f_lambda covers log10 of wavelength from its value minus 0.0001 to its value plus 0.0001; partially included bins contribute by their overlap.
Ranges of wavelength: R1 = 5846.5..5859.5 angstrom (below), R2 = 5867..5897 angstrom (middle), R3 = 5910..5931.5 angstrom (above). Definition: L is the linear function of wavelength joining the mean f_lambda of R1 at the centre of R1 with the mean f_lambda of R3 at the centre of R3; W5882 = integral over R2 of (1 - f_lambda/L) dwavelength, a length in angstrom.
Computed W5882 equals 2.13 angstrom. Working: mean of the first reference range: 9.35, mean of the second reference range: 9.36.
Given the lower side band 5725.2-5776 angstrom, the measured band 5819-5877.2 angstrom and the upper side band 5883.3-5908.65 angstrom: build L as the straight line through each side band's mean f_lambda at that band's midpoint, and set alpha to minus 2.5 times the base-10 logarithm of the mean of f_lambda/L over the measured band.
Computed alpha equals -0.09 mag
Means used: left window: 9.77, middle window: 9.61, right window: 8.45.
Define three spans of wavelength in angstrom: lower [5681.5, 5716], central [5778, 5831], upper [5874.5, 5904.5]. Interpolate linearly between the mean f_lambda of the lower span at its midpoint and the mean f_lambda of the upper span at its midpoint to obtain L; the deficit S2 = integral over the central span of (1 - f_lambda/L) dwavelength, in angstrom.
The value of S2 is -4.01 angstrom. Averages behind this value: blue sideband 9.41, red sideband 8.65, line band 9.67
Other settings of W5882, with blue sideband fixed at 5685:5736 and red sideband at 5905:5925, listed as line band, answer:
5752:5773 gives -0.4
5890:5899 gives 1.8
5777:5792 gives 0.0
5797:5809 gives -0.4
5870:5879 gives -0.4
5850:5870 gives 0.2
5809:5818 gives -0.2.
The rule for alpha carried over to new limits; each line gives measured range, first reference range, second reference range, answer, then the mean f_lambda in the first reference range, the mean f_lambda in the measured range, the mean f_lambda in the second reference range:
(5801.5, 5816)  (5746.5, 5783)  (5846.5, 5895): -0.03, 9.67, 9.72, 9.05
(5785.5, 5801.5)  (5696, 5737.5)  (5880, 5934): -0.03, 9.59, 9.61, 8.93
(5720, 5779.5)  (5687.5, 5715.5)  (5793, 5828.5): -0.02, 9.38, 9.77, 9.77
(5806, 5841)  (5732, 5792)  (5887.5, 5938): -0.04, 9.69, 9.71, 8.95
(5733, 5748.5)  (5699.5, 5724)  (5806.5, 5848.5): -0.04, 9.43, 9.87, 9.73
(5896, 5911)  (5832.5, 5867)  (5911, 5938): 0.02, 9.49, 9.27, 9.38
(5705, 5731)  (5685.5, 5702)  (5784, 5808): -0.01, 9.51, 9.58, 9.63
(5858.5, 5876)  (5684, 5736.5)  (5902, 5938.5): -0.01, 9.57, 9.54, 9.41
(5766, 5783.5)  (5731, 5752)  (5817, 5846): 0.02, 9.89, 9.64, 9.75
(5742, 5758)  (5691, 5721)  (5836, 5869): -0.03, 9.48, 9.74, 9.46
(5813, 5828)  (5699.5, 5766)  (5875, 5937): -0.06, 9.65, 9.82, 9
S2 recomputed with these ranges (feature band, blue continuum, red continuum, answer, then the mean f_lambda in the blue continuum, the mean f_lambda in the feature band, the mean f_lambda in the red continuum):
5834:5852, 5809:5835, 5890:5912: -0.5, 9.76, 9.73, 8.66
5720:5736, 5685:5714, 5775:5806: -0.7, 9.34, 9.82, 9.61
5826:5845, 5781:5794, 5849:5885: -0.4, 9.46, 9.62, 9.41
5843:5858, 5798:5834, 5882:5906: -0.5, 9.77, 9.46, 8.42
